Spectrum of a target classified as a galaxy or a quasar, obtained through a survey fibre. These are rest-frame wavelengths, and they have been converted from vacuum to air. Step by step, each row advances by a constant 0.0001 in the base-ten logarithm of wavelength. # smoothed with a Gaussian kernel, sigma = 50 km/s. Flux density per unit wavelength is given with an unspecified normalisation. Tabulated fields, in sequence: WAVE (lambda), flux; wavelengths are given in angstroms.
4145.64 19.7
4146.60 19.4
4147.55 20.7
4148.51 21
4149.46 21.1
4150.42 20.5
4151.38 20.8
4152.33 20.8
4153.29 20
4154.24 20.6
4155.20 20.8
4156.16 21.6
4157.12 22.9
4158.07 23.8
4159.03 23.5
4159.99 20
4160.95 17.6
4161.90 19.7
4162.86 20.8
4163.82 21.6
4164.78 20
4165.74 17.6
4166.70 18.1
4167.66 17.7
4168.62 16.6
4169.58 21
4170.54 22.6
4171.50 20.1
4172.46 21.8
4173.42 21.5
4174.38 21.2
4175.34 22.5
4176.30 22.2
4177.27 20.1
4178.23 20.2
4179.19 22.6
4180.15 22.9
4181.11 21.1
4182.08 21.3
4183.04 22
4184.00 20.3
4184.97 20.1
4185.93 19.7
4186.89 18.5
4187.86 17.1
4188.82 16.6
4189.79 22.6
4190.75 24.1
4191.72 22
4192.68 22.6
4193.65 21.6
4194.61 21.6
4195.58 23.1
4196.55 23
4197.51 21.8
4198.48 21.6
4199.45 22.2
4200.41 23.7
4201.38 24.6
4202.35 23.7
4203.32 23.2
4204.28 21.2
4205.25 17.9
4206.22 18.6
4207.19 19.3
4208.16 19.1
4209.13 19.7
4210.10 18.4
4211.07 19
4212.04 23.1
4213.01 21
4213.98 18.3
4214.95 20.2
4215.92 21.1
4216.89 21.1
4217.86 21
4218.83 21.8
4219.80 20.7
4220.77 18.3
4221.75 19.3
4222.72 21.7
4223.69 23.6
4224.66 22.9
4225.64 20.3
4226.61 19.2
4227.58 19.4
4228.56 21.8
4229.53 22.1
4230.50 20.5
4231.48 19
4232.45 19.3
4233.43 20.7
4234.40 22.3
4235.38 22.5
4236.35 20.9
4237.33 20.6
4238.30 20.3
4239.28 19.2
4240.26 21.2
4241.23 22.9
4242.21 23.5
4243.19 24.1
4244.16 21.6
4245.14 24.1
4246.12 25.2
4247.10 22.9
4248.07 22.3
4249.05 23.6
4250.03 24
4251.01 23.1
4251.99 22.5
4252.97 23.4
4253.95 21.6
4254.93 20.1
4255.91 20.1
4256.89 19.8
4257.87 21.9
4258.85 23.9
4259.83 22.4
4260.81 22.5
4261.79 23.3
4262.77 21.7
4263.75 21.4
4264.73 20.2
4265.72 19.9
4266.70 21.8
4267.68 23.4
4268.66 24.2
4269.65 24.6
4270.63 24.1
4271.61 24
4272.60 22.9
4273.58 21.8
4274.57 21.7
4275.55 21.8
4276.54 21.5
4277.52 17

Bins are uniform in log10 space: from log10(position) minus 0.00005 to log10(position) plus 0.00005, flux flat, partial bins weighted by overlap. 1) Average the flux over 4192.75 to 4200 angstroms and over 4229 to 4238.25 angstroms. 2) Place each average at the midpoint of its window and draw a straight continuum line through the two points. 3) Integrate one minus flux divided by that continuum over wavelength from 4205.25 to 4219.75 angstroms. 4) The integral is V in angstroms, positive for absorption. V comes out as 1.03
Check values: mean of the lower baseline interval 22.2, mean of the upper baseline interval 20.9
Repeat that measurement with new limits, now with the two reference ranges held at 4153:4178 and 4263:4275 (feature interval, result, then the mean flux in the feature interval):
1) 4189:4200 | -0.6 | 22.2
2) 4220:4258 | 0.6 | 21.6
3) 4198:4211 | 0.2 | 20.9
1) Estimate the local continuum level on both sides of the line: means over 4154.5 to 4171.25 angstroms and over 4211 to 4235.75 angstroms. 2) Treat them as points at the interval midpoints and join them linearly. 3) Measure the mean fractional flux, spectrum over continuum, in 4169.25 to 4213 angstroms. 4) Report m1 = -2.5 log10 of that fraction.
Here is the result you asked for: -0.03 mag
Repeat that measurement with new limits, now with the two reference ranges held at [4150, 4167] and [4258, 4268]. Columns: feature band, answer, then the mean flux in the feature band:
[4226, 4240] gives 0.05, 20.6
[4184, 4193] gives 0.04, 20.3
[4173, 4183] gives -0.04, 21.6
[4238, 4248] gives -0.04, 22.5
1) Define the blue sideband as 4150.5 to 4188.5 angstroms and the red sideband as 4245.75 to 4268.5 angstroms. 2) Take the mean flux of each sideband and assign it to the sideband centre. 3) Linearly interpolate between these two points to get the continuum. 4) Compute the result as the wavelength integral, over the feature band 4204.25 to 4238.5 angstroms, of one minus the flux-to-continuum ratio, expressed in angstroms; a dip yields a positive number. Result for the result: 1.8 angstroms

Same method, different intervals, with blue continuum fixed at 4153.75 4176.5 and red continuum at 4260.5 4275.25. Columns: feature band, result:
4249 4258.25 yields 0.1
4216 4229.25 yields 0.5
